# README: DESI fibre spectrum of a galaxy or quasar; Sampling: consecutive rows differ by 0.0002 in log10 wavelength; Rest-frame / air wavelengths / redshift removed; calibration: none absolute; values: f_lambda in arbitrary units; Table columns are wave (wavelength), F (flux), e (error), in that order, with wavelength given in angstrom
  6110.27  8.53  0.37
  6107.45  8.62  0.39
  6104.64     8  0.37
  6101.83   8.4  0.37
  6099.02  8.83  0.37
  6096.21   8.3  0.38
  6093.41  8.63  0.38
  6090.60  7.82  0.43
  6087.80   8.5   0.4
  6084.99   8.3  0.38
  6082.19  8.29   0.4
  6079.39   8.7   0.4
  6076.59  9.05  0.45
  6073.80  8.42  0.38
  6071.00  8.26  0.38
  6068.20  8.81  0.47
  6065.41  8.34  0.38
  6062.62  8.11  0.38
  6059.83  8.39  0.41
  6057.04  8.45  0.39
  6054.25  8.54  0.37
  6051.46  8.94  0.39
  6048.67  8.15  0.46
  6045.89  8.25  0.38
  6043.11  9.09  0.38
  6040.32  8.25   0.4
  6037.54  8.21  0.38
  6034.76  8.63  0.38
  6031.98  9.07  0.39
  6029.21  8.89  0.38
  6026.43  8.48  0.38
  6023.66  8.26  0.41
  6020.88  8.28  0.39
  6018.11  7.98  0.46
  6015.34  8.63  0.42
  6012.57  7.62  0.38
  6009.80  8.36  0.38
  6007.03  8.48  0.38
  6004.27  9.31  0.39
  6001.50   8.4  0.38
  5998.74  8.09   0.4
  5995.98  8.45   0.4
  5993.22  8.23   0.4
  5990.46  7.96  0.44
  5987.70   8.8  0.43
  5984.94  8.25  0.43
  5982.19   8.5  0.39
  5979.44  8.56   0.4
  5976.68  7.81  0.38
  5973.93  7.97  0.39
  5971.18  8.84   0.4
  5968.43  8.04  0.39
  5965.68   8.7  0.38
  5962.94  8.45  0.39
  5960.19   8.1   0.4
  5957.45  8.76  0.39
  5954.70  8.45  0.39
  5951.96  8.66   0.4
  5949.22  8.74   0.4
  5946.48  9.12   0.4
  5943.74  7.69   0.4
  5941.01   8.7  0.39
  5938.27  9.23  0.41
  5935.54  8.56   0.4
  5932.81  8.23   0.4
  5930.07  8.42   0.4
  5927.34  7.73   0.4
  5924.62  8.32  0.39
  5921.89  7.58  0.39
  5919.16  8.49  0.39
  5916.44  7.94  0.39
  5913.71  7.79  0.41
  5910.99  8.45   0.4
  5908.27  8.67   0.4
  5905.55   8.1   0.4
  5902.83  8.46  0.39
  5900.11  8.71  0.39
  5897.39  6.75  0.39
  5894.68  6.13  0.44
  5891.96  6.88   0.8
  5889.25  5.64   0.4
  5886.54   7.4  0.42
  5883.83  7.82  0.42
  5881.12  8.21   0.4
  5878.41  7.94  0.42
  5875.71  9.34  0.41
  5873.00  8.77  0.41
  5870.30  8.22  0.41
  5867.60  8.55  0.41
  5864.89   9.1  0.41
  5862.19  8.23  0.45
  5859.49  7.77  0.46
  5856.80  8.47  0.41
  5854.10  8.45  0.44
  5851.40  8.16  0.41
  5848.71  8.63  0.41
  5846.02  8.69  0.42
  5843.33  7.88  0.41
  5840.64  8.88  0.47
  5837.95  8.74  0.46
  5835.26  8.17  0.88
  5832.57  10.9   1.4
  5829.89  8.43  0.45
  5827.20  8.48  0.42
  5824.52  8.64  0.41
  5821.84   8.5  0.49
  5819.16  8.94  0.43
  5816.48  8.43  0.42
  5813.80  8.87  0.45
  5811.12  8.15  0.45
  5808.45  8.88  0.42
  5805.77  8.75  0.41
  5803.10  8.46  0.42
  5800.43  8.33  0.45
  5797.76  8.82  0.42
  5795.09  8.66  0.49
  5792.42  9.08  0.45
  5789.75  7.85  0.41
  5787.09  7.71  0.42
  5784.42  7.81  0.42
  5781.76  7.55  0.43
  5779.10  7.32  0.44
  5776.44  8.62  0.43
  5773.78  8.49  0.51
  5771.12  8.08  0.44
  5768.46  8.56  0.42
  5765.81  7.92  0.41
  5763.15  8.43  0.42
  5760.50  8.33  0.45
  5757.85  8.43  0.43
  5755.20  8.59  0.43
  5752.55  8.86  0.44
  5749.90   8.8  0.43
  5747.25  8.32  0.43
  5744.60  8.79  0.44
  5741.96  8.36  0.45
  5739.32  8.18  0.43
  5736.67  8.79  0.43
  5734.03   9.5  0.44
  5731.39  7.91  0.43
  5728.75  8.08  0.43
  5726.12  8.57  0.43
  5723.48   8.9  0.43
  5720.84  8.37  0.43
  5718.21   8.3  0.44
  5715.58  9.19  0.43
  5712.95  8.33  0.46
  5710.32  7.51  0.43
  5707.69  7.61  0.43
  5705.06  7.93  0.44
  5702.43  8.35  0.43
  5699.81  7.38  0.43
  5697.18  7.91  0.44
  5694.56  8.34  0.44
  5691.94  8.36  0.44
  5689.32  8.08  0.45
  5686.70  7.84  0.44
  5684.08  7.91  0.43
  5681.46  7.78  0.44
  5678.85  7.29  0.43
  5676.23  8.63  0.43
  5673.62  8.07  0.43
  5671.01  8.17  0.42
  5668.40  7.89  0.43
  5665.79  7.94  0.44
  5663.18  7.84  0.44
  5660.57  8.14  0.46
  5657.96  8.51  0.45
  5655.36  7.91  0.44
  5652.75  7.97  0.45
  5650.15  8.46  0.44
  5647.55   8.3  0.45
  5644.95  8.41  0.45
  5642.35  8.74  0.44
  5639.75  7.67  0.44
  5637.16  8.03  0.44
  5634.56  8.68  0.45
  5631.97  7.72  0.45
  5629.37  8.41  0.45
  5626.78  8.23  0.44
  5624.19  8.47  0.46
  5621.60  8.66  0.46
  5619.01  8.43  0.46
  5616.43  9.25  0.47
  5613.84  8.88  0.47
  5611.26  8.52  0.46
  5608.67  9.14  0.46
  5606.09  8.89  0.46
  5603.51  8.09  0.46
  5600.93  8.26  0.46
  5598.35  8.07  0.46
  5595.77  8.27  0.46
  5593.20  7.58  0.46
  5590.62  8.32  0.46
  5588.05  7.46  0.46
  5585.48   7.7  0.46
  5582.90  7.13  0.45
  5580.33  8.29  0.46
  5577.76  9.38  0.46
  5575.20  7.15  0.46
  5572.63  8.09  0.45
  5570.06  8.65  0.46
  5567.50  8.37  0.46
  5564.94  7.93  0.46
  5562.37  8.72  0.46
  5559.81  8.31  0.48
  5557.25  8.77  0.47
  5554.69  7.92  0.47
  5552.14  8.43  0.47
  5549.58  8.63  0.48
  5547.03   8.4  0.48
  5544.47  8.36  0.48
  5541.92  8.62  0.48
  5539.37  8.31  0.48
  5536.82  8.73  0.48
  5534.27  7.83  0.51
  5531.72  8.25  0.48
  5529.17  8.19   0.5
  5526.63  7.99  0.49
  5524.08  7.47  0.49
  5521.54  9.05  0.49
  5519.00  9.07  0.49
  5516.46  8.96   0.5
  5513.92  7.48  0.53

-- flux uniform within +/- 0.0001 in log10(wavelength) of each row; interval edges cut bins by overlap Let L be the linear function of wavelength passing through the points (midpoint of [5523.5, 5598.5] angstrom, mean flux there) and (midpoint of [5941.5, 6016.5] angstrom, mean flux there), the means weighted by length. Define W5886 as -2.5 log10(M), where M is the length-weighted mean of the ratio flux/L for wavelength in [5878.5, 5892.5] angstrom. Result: 0.15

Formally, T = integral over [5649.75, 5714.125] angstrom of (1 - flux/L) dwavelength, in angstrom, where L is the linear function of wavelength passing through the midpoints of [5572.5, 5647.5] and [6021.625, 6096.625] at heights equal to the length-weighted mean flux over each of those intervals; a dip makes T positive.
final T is 2.4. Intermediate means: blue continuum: 8.28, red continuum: 8.49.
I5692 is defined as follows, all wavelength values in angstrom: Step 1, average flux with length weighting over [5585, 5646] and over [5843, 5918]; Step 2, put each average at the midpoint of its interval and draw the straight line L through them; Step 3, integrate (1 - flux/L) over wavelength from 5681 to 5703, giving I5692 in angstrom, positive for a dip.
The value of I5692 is 0.7 angstrom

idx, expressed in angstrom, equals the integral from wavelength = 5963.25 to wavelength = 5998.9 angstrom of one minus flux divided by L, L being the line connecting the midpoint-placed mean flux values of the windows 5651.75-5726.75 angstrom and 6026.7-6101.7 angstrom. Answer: 0.34 angstrom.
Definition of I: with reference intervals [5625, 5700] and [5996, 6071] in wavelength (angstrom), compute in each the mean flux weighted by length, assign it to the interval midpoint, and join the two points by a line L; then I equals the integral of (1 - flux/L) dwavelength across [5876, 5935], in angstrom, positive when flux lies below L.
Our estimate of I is 3.6 angstrom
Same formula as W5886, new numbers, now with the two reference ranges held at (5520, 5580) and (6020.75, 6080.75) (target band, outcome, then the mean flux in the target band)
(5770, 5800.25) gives 0.03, 8.19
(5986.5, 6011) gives 0.01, 8.45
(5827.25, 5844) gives -0.05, 8.84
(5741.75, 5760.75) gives -0.02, 8.58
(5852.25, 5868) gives 0.01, 8.41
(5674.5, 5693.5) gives 0.05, 7.99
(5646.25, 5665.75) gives 0.03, 8.14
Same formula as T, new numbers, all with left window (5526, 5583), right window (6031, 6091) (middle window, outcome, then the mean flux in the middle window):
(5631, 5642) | 0.32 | 8.1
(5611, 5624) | -0.64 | 8.75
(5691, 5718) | 0.86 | 8.1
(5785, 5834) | -1.45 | 8.65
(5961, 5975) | 0.09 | 8.4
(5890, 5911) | 1.91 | 7.66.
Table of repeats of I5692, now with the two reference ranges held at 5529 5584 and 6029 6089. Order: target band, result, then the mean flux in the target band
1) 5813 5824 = -0.34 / 8.67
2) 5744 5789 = 0.73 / 8.26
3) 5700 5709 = 0.51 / 7.89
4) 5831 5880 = -0.99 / 8.6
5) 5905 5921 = 0.43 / 8.23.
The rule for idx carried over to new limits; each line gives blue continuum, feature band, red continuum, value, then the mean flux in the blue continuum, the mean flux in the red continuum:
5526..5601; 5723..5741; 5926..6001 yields -0.5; 8.2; 8.41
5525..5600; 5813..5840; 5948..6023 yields -1.6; 8.2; 8.38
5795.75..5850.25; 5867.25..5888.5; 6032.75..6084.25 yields 1.1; 8.68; 8.5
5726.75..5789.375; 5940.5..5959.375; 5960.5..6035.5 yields -0.4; 8.32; 8.4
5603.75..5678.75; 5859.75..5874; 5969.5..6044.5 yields -0.2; 8.33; 8.42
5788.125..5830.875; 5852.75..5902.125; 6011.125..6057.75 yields 3.6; 8.57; 8.45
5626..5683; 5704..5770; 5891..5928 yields -3.1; 8.12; 7.87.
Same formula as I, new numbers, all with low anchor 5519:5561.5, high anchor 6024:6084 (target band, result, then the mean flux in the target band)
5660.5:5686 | 1.4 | 7.95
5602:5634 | -0.7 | 8.56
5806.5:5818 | -0.2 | 8.59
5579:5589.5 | 0.9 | 7.66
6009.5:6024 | 0.6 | 8.17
